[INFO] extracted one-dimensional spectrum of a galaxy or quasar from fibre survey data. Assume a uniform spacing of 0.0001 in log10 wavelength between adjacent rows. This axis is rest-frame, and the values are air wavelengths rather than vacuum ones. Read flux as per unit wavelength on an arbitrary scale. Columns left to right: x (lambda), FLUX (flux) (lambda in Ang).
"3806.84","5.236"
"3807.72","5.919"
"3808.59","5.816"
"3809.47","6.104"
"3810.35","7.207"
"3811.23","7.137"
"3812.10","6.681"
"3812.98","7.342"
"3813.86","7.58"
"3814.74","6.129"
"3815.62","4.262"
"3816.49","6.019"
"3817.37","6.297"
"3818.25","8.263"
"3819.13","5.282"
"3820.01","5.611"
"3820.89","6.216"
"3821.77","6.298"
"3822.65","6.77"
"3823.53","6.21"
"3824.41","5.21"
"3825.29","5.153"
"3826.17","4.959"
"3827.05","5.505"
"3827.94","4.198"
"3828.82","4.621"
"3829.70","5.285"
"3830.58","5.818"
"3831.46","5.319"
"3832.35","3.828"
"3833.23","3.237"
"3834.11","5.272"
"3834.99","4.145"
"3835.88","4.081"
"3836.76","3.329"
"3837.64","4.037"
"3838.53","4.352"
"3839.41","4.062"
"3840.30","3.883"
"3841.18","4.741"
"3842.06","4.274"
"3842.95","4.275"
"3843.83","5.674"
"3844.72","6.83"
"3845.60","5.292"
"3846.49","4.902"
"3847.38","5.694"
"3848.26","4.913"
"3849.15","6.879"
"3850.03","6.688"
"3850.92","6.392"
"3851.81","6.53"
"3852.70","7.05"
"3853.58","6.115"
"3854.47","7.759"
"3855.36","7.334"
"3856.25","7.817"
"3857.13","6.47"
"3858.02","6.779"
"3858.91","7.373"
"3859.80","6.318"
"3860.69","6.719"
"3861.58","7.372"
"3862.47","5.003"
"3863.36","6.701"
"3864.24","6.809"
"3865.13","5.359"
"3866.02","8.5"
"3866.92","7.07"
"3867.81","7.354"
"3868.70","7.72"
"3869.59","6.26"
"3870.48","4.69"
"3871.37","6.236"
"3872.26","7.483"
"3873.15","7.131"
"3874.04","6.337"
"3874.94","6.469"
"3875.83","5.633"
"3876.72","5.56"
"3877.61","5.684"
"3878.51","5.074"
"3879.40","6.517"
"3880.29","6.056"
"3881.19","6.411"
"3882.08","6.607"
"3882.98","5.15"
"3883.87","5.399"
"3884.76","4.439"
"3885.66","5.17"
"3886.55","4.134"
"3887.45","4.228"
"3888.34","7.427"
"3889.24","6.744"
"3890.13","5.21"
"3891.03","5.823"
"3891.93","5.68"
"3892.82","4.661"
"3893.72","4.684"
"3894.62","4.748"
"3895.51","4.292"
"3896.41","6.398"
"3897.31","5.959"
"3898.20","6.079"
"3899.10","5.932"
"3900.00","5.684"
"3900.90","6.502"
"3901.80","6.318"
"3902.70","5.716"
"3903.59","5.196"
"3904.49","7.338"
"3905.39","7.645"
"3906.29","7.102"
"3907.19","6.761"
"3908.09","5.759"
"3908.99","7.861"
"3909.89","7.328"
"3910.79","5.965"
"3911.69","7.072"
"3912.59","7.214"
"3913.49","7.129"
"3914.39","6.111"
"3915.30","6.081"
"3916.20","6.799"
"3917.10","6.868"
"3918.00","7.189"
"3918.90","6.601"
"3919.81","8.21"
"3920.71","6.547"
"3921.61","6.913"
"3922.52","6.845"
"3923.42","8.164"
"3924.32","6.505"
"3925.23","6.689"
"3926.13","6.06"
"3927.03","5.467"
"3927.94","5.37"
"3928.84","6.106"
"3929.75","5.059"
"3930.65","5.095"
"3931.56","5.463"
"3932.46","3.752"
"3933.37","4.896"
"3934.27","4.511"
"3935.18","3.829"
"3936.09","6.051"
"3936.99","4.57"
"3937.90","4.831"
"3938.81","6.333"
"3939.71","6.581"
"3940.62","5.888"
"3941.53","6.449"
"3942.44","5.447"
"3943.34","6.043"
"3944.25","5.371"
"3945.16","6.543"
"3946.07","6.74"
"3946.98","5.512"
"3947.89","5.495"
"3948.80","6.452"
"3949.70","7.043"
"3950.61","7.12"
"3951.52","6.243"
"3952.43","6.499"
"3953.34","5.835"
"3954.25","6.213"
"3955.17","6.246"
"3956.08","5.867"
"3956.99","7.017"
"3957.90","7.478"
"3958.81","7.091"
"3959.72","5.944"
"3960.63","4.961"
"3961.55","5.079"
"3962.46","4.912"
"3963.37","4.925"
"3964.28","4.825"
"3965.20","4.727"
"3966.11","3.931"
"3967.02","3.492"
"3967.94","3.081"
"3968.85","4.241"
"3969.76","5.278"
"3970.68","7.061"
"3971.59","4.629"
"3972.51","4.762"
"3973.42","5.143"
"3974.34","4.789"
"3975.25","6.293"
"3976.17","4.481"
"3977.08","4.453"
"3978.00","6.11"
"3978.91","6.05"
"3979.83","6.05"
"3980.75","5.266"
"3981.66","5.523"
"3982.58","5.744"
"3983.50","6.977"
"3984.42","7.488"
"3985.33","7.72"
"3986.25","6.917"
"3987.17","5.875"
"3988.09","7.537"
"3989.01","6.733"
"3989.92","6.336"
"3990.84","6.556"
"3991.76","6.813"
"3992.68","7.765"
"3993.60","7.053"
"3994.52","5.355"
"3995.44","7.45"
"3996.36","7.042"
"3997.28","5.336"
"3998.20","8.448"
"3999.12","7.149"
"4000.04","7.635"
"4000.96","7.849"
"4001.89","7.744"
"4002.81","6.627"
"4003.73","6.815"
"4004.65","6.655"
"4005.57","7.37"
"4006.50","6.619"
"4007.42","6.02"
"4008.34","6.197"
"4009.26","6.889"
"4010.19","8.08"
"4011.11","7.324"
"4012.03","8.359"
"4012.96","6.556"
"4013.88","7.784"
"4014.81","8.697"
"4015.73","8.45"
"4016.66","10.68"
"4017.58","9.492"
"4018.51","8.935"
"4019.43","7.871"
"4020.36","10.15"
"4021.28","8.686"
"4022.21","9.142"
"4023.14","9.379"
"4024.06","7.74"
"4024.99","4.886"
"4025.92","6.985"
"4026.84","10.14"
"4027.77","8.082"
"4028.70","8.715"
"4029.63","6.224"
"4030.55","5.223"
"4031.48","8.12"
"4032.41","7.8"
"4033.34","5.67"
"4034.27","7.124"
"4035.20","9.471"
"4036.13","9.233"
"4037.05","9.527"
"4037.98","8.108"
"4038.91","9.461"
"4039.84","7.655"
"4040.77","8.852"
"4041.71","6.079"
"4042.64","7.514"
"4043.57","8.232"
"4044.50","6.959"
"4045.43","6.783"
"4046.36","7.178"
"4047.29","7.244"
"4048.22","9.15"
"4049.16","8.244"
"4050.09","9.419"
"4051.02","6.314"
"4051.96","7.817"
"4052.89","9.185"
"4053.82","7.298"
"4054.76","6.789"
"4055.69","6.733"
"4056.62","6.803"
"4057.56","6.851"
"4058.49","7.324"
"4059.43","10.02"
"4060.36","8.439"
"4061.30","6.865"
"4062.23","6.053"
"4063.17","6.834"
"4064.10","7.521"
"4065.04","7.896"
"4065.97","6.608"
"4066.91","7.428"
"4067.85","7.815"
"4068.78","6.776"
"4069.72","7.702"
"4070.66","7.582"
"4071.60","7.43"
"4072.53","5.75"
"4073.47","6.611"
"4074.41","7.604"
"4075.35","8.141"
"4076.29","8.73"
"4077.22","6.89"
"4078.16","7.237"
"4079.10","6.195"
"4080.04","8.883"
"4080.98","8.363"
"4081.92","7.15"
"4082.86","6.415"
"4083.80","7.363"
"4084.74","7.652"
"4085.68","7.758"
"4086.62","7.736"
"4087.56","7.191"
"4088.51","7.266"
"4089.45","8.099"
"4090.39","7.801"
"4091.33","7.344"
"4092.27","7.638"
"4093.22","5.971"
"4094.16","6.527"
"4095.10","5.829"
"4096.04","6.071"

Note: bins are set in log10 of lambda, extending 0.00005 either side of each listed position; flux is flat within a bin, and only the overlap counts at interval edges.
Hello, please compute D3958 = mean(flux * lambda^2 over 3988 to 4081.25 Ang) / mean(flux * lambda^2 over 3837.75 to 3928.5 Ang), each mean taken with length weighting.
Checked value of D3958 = 1.33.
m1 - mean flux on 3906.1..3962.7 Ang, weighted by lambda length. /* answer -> 6.18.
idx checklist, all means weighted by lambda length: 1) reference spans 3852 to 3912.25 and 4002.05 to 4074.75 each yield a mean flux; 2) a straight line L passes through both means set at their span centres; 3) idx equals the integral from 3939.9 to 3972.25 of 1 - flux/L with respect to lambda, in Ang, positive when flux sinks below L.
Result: 5.6 Ang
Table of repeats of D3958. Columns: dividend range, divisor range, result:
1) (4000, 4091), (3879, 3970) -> 1.38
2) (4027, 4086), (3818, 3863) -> 1.51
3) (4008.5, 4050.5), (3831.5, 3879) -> 1.49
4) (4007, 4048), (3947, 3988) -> 1.42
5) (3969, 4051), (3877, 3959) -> 1.25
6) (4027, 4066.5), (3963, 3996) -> 1.37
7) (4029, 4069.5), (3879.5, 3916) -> 1.36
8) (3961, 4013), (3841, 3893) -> 1.07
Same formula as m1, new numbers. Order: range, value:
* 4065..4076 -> 7.28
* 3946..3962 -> 6.26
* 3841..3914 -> 6.17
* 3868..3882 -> 6.25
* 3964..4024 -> 6.73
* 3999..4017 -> 7.46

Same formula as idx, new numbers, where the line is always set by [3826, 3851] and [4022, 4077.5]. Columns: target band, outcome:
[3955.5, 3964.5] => 0.9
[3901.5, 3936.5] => -2.2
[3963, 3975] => 3.4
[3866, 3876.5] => -2.6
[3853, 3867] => -4.5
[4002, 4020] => -1.3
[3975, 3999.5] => 1.3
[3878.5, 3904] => -0.1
